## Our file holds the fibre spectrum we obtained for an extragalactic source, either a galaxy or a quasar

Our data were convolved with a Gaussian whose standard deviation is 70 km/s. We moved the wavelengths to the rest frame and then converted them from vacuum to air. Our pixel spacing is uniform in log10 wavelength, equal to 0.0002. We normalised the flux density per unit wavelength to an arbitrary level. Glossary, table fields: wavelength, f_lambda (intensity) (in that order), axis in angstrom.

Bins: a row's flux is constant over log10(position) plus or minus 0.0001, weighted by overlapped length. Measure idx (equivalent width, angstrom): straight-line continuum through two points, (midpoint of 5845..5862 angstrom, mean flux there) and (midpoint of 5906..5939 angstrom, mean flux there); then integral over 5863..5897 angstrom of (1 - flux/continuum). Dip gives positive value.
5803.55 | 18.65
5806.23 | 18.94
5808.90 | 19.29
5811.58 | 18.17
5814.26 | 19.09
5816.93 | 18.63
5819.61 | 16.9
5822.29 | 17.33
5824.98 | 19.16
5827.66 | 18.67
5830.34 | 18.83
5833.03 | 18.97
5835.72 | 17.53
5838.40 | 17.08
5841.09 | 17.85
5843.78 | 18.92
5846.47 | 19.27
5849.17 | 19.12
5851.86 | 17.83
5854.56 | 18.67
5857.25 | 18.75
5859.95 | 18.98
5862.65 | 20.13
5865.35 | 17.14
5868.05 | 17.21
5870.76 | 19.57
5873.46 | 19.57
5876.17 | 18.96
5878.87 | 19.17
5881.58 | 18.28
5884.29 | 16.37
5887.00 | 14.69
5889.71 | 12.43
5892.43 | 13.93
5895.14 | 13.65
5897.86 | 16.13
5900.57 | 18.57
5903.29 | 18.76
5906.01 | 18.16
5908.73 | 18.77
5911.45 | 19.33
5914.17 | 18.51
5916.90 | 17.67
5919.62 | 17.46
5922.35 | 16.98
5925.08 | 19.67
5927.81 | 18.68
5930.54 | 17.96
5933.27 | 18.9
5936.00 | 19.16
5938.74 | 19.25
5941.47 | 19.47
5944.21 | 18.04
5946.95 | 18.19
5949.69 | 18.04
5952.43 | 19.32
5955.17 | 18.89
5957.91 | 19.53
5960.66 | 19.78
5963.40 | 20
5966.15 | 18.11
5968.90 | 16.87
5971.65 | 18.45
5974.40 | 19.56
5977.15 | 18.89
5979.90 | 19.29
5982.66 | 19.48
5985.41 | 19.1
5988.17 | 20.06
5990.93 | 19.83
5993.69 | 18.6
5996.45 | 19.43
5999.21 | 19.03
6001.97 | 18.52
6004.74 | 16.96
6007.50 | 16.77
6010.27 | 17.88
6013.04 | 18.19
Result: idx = 3.4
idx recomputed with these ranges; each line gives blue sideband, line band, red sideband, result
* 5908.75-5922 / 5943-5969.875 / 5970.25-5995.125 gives 0.2 angstrom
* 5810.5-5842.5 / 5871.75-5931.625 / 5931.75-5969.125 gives 3.7 angstrom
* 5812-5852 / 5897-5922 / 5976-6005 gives 0.8 angstrom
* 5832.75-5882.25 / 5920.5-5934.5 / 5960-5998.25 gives 0.4 angstrom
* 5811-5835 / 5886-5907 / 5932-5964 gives 3.4 angstrom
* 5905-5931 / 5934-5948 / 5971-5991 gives -0.1 angstrom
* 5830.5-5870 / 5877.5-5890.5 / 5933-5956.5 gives 1.5 angstrom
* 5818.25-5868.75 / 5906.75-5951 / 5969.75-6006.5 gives 0.5 angstrom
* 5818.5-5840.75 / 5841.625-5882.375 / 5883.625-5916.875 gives -3.1 angstrom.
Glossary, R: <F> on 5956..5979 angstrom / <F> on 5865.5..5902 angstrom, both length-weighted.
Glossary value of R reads 1.12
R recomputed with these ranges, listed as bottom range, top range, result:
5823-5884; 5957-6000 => 1.03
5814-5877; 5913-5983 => 1.01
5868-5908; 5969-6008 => 1.11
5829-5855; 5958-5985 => 1.03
